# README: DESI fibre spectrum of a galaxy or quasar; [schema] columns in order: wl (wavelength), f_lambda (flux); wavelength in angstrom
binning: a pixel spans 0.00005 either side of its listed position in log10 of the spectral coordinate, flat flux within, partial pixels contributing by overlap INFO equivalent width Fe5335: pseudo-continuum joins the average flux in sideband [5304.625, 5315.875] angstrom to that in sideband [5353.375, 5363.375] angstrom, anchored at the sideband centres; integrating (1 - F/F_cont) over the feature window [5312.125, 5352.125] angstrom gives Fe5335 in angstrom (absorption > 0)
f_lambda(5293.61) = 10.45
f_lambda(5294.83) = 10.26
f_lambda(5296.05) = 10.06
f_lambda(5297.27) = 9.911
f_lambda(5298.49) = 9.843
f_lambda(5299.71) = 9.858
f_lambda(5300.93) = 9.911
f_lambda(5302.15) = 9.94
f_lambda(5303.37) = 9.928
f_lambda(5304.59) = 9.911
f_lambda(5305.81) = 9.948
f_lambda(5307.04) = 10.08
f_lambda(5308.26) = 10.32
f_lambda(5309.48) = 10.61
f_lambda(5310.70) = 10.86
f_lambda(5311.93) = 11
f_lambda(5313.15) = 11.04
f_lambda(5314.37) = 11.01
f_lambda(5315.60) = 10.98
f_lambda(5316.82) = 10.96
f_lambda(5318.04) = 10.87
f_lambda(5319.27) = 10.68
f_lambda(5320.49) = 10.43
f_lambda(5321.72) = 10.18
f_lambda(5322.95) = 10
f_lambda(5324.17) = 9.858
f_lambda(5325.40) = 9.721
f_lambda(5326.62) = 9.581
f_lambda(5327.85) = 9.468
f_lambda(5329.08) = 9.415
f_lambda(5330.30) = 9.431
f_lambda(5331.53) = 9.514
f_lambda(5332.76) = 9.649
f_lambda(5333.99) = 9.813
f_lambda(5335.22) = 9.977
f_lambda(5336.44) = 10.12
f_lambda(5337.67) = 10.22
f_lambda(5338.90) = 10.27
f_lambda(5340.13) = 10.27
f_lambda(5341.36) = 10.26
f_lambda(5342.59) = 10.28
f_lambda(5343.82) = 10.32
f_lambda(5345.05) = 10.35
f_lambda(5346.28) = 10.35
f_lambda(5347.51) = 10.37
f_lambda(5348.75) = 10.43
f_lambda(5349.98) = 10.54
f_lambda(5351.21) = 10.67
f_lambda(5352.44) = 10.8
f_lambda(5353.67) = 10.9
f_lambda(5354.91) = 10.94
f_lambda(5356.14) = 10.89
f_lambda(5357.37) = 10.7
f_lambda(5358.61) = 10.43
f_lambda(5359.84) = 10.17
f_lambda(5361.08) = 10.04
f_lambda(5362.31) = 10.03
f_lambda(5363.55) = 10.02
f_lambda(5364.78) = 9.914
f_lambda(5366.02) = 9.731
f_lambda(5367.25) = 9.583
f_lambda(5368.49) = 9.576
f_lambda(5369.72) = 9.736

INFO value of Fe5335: 1.2 angstrom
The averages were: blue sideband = 10.6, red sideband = 10.5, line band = 10.2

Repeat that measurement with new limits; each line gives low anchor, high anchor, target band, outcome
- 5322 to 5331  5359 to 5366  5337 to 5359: -1.4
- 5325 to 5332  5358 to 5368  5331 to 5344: -0.6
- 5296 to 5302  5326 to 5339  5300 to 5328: -1.4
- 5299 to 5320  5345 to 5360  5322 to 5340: 1.2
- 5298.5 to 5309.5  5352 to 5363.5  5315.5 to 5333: 0.3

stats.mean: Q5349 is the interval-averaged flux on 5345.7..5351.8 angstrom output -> 10.5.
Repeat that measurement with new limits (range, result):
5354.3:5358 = 10.8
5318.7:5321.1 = 10.6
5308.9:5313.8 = 10.9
